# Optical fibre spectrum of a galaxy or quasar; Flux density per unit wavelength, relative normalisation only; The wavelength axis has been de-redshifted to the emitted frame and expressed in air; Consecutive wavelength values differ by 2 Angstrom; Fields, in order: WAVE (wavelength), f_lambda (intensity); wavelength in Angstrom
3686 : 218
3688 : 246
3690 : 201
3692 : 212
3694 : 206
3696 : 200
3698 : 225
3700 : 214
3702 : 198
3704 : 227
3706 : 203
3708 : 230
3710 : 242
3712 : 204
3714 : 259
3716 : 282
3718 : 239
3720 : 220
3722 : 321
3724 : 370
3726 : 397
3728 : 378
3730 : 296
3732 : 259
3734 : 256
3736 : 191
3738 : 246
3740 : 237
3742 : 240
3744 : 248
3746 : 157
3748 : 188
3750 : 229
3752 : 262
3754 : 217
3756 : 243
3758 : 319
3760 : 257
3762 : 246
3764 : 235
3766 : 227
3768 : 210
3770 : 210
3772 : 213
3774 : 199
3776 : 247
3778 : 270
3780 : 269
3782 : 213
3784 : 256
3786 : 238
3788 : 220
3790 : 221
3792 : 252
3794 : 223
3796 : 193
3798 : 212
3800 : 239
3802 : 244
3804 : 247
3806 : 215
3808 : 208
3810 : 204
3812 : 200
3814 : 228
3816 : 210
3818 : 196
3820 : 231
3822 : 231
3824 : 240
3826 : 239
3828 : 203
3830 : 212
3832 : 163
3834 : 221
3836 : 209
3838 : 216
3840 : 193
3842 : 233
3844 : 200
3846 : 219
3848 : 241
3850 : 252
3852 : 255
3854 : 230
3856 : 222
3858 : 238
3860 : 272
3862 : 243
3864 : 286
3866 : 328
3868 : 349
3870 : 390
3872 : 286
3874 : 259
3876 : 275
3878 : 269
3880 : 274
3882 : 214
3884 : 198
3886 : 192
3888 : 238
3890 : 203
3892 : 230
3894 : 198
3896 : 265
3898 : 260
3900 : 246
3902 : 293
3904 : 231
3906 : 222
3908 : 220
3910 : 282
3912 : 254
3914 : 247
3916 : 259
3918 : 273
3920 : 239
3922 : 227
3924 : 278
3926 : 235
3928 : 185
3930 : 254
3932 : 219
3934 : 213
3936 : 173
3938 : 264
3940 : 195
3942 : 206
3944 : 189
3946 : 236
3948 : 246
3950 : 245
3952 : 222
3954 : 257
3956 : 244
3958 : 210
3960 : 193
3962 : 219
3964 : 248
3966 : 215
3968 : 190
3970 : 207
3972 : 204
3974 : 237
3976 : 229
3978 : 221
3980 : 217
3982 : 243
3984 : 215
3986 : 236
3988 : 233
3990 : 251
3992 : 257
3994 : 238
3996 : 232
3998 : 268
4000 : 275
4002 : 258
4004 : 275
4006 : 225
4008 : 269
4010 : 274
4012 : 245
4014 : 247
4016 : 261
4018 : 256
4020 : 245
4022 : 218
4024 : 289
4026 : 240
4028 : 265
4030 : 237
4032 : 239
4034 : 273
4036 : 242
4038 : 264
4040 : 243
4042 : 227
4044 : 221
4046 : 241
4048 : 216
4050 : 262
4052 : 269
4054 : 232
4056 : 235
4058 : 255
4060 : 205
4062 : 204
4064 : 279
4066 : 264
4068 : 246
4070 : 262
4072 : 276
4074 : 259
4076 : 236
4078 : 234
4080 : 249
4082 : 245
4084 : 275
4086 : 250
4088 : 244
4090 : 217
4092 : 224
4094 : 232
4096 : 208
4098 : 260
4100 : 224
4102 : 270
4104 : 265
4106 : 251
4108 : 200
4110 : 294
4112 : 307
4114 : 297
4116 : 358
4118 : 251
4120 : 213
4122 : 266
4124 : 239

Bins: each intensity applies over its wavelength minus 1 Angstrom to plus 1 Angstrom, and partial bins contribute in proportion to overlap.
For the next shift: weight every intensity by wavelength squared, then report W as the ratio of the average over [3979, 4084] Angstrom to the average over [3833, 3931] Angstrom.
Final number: 1.08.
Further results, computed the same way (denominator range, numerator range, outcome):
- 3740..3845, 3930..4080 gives 1.18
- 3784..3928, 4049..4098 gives 1.14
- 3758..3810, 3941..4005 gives 1.10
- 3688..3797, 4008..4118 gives 1.23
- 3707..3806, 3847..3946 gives 1.08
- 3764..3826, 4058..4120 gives 1.30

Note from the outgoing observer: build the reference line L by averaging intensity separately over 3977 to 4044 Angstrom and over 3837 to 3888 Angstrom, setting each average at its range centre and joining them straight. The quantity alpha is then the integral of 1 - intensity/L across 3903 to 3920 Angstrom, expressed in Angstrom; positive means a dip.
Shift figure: 0.2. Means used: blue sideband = 253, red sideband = 247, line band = 248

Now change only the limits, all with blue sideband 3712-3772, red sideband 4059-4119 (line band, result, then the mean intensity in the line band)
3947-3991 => 4.71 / 226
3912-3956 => 3.72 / 232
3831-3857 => 3.56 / 220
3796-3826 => 3.90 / 221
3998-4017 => -0.44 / 259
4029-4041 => 0.17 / 250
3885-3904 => 1.36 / 236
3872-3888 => 0.71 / 243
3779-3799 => 1.96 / 230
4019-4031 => 0.20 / 249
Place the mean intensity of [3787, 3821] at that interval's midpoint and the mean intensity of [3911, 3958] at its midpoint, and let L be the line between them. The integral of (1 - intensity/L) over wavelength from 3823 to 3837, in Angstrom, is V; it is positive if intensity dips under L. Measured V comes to 0.6 Angstrom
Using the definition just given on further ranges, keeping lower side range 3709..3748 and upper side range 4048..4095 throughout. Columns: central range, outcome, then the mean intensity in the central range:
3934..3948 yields 2.2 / 213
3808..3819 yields 2.2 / 208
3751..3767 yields 0.7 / 251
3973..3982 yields 0.8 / 228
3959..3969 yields 1.5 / 213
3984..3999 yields 0.4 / 243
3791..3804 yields 1.6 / 229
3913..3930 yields 0.6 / 244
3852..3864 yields 0.5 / 246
